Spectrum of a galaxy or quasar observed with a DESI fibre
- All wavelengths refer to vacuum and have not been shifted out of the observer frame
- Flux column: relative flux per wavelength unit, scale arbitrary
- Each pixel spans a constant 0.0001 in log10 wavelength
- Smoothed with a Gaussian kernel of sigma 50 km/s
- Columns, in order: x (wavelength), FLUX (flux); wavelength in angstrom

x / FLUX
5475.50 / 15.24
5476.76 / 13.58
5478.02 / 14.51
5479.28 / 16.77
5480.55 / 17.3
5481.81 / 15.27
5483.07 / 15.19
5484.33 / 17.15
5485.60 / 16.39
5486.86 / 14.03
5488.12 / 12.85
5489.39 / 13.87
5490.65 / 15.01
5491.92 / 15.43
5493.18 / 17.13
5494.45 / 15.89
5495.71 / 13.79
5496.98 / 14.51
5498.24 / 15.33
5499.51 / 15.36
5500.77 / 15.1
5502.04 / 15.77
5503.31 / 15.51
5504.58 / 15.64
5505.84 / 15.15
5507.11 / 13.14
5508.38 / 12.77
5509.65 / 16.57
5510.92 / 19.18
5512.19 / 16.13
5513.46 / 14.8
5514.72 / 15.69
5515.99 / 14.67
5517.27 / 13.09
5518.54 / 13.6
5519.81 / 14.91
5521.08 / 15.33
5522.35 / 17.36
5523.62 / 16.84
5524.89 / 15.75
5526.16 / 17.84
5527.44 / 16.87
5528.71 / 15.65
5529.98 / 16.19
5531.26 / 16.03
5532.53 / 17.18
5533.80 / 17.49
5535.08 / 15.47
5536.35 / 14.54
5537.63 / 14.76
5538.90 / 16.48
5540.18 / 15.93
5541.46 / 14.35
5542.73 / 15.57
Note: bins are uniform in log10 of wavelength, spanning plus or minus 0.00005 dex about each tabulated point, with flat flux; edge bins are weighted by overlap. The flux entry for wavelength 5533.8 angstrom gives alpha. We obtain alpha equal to 17.49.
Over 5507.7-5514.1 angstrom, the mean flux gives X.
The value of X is 15.9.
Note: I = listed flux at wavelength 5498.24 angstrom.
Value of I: 15.33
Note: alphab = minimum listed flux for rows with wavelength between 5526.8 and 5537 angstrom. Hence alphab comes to 14.54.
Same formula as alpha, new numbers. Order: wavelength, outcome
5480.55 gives 17.3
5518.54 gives 13.6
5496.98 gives 14.51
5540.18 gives 15.93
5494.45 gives 15.89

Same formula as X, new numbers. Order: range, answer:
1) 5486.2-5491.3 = 14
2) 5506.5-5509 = 12.9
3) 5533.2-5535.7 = 16.4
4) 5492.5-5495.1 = 16.5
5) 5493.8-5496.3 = 14.9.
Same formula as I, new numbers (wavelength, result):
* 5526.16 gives 17.84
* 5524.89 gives 15.75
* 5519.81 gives 14.91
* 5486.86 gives 14.03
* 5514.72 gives 15.69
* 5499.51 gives 15.36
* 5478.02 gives 14.51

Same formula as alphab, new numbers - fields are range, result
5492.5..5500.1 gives 13.79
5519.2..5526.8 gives 14.91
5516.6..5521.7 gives 13.09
